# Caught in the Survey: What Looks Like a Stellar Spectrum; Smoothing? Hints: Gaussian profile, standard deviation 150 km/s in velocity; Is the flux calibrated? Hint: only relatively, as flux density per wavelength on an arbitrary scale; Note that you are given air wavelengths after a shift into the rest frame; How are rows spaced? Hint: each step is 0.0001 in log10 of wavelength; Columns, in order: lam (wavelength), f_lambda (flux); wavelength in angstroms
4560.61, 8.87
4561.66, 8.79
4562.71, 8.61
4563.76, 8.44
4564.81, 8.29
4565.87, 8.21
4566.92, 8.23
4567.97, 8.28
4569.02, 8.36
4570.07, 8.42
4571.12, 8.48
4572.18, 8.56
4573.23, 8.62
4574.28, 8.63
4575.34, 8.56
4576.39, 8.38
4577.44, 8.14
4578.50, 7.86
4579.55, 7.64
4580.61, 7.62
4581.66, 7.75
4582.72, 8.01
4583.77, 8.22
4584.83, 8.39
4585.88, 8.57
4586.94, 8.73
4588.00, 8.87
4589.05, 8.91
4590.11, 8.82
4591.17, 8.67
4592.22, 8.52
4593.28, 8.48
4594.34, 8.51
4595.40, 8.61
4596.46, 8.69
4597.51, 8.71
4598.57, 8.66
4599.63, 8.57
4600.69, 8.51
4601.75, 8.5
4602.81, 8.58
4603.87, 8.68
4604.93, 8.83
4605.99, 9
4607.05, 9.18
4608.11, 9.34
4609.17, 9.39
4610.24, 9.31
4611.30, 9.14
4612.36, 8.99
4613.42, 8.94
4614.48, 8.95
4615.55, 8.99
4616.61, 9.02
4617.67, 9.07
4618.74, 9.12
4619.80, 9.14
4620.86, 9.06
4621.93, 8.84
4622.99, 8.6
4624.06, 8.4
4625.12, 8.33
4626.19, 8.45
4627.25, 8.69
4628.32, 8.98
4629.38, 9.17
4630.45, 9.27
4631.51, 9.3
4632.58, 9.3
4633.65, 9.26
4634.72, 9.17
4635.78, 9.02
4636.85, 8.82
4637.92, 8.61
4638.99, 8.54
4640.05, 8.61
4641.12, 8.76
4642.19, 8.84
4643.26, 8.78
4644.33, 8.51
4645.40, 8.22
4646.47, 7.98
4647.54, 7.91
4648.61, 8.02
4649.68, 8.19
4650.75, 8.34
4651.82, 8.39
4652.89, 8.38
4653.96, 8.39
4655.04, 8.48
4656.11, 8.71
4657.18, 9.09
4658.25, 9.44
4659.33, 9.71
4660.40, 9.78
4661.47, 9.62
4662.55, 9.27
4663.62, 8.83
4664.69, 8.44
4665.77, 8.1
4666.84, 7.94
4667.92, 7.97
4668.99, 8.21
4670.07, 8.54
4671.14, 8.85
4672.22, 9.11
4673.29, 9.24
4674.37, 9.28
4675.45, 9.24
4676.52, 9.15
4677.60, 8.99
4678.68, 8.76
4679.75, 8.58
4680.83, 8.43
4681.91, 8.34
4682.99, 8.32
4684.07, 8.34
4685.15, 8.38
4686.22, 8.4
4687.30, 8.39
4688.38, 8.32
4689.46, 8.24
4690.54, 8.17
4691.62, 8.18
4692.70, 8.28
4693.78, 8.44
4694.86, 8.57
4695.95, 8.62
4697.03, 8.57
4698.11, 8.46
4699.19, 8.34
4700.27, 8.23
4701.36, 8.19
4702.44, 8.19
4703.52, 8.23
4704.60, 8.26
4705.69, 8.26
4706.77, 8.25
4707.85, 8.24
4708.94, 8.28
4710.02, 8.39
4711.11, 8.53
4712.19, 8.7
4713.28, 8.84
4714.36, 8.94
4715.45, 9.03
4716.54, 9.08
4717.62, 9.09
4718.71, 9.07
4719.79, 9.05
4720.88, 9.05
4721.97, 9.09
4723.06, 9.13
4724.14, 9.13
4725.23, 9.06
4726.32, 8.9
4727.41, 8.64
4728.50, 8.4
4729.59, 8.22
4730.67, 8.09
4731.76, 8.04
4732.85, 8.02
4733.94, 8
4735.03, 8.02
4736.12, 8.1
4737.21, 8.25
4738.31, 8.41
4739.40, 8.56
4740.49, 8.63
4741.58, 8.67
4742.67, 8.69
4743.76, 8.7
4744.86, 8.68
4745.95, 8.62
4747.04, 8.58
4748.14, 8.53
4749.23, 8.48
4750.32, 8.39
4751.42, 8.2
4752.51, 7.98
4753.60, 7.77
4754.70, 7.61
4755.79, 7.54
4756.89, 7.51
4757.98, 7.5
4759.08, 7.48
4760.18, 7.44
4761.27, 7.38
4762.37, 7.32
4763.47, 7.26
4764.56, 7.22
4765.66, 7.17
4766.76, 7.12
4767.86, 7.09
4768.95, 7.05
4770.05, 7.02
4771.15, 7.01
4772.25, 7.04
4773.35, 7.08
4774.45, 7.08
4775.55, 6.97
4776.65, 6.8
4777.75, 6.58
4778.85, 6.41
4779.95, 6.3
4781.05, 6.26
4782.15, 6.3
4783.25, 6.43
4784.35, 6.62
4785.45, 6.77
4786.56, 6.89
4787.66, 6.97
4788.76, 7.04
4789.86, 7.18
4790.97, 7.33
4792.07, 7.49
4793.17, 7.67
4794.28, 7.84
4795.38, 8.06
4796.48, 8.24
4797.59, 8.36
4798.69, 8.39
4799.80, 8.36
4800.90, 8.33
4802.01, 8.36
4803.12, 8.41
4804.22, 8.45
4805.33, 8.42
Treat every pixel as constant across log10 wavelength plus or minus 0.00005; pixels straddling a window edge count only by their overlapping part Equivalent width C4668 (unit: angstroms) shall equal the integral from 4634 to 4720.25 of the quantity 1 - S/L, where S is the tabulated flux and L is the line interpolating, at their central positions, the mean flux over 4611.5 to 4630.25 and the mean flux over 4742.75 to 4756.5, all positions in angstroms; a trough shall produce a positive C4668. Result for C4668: 0.0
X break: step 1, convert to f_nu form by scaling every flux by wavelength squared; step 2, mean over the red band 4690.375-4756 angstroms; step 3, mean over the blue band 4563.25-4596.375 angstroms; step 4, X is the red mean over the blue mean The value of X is 1.08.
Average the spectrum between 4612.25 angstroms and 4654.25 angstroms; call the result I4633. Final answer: 8.73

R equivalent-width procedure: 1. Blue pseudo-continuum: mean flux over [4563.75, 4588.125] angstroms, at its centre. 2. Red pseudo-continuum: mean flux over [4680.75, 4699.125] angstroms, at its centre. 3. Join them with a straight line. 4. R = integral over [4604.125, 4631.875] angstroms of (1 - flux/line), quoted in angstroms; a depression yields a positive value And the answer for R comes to -2.2 angstroms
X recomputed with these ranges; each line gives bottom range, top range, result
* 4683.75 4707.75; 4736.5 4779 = 0.95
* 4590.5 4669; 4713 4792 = 0.94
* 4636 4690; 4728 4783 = 0.92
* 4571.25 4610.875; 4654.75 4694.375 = 1.05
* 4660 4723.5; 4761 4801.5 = 0.87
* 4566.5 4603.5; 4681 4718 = 1.05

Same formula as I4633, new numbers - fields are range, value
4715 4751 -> 8.61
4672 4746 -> 8.56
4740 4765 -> 8.01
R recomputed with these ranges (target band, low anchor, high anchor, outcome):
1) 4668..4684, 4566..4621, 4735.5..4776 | -1.1 angstroms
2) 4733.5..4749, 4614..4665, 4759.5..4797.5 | -1.9 angstroms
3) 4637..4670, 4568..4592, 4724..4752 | -0.8 angstroms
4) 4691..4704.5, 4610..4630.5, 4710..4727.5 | 0.9 angstroms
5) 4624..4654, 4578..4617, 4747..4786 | -1.2 angstroms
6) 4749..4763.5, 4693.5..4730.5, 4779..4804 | 0.5 angstroms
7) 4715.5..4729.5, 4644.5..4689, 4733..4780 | -1.6 angstroms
